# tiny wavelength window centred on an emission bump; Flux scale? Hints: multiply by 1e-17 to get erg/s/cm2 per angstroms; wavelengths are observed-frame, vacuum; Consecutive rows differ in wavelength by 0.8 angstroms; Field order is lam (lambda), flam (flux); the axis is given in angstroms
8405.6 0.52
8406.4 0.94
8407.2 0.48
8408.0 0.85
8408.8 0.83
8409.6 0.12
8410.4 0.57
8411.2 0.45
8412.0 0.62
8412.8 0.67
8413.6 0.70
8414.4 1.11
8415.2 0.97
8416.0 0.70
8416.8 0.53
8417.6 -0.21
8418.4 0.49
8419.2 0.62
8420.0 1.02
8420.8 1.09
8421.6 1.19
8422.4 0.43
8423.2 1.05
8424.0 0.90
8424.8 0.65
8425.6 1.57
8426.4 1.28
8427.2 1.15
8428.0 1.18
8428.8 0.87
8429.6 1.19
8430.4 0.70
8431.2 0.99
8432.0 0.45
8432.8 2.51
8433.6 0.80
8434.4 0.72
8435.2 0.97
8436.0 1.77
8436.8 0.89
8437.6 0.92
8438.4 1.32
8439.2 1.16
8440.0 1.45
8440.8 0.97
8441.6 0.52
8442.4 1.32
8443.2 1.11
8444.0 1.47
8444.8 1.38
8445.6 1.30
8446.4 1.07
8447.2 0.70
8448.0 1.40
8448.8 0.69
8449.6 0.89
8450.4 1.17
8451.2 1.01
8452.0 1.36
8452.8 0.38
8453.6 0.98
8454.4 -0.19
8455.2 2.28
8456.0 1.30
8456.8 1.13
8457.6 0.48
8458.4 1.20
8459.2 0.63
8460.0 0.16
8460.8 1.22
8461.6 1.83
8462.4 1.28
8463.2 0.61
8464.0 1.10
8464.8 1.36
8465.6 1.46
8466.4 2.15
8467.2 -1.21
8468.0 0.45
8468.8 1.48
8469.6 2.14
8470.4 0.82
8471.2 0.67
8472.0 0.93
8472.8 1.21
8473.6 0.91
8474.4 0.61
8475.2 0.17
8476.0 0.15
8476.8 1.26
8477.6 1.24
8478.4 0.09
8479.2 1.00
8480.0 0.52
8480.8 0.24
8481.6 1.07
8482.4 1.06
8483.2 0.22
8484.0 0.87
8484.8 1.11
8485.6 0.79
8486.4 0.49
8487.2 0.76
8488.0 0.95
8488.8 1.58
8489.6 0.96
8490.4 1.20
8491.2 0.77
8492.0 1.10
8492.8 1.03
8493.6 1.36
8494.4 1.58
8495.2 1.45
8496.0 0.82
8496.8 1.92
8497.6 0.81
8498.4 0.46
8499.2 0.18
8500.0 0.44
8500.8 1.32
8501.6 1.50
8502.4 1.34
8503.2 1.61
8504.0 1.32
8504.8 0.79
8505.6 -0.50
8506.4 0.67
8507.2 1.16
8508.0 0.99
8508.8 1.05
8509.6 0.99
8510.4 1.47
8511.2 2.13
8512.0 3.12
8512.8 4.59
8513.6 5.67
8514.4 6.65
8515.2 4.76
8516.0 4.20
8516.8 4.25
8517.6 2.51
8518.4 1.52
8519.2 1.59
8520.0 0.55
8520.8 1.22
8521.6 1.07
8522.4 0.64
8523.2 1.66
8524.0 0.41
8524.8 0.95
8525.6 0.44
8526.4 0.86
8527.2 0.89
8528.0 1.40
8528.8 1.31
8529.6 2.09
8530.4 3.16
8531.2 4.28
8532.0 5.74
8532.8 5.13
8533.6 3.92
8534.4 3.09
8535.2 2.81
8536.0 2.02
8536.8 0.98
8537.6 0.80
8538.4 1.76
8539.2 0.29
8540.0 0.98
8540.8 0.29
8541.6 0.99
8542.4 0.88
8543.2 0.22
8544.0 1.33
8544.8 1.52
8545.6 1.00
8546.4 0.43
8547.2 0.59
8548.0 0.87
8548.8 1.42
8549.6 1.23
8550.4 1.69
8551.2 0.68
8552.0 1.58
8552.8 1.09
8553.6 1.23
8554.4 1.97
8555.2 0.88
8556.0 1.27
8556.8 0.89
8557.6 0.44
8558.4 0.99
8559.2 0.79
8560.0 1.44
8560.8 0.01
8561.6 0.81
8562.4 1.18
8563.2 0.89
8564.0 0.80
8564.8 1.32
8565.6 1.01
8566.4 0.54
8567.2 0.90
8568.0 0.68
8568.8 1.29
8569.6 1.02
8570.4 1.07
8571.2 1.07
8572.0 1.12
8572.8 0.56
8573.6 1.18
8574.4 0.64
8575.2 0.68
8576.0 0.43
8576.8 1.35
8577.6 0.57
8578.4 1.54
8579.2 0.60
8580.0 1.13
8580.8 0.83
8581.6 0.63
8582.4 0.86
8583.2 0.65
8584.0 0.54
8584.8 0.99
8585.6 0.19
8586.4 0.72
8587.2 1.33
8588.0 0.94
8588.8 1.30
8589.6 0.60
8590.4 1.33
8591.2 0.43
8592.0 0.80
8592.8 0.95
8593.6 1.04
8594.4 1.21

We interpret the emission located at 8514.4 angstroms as [S II] 6716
